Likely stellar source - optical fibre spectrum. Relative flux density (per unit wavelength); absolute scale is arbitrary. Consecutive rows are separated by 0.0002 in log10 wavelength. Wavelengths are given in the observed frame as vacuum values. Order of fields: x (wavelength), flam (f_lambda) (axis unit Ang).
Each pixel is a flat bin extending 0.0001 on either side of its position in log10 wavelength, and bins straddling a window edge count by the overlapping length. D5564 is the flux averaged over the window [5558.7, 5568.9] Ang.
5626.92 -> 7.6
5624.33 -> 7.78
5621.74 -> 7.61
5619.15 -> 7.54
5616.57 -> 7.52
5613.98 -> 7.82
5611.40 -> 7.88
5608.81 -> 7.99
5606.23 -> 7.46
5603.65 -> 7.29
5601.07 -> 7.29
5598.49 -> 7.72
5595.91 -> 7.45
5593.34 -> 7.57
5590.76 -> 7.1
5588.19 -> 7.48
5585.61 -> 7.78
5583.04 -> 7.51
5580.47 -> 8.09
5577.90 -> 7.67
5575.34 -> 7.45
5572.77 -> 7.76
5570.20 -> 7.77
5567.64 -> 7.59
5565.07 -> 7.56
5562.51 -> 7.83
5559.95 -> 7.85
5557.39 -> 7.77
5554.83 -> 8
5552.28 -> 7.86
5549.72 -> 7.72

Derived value 7.7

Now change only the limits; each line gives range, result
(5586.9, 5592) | 7.29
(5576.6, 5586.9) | 7.77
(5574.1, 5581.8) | 7.75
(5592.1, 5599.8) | 7.58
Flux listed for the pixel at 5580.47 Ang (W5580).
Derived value 8.09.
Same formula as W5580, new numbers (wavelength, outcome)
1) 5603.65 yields 7.29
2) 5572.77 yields 7.76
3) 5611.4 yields 7.88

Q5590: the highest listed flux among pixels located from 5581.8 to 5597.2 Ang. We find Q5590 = 7.78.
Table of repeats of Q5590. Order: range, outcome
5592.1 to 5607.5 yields 7.72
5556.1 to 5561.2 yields 7.85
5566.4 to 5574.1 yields 7.77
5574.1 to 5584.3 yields 8.09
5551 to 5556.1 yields 8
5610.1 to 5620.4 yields 7.88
